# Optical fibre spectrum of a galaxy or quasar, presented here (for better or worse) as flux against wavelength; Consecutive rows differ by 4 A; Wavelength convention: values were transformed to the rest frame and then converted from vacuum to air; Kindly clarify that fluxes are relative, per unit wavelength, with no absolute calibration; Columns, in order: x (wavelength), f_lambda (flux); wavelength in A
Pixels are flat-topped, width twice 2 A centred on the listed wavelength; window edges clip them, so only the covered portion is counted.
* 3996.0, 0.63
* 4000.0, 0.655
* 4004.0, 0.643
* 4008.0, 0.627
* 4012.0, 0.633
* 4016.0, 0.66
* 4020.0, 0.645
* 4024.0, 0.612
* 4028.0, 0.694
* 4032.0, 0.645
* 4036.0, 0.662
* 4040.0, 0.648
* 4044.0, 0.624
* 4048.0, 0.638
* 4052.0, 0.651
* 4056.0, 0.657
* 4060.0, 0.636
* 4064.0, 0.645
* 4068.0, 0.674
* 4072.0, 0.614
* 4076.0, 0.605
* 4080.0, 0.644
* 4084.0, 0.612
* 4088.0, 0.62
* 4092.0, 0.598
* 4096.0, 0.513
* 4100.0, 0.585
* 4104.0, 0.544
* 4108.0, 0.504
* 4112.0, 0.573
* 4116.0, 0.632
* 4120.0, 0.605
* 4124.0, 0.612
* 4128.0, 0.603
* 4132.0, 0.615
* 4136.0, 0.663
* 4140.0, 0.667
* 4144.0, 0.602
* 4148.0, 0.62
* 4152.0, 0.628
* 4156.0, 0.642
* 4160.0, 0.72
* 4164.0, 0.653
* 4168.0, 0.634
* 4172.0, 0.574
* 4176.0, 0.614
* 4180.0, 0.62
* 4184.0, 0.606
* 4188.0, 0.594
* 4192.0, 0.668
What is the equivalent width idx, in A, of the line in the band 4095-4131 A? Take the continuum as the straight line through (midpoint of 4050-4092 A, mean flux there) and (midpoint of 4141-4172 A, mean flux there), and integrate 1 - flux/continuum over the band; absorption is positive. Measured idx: 3.3 A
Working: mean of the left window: 0.634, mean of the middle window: 0.577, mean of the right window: 0.639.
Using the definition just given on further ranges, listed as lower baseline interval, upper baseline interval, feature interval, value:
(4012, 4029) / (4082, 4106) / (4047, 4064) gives -0.86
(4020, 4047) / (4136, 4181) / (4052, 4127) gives 4.28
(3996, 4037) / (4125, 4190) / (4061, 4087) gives 0.28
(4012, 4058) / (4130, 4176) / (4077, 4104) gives 2.14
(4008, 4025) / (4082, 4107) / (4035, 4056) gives -1.04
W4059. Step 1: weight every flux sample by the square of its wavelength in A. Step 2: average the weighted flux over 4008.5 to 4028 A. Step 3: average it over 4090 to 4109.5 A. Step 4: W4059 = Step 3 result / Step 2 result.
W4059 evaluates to 0.89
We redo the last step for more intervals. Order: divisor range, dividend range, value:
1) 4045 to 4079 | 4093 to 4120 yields 0.90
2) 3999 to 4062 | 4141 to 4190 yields 1.04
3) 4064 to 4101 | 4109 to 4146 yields 1.03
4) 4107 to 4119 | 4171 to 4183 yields 1.08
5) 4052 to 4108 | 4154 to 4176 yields 1.10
